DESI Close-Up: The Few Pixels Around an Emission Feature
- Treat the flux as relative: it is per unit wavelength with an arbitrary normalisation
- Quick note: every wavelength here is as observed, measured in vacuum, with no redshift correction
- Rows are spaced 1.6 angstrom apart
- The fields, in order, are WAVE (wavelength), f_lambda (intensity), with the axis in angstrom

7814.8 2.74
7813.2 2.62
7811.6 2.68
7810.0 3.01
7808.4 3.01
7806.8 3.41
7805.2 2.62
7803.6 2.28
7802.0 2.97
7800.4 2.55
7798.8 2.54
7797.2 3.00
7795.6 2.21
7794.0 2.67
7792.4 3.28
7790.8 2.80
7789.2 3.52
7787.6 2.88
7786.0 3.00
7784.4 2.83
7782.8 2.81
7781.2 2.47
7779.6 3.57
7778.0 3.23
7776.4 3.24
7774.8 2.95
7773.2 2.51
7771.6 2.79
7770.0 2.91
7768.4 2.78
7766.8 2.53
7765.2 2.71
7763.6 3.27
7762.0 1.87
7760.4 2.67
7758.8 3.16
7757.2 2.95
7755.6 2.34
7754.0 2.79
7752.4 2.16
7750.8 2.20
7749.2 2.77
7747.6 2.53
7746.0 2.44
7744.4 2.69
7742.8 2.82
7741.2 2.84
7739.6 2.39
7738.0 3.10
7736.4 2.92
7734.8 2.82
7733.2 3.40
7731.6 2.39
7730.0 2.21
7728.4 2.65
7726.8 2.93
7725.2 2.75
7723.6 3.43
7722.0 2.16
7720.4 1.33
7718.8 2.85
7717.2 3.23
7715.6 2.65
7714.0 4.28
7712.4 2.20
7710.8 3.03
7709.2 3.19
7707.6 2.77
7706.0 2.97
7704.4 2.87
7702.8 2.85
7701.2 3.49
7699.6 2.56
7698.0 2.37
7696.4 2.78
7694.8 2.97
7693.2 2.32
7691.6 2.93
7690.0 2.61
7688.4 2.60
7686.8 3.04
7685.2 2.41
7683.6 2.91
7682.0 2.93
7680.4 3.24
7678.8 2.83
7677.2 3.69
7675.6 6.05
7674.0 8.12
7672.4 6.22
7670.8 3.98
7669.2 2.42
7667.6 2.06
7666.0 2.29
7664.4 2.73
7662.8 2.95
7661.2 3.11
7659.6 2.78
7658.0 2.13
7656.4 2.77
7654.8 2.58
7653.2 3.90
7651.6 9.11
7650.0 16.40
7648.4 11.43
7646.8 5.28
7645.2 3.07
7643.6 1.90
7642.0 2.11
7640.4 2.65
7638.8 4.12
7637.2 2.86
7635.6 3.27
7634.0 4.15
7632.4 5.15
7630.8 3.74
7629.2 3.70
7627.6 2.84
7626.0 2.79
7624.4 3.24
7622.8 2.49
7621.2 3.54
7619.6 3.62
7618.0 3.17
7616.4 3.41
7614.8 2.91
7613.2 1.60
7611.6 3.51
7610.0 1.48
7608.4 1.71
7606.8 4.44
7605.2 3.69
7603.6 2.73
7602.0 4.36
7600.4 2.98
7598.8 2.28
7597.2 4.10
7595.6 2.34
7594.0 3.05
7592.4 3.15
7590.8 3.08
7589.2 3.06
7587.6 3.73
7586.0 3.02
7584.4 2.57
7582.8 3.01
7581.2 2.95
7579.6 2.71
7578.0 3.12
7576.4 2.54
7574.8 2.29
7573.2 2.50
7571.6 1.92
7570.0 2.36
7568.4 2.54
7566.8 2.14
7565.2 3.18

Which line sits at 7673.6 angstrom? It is [N II] 6583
